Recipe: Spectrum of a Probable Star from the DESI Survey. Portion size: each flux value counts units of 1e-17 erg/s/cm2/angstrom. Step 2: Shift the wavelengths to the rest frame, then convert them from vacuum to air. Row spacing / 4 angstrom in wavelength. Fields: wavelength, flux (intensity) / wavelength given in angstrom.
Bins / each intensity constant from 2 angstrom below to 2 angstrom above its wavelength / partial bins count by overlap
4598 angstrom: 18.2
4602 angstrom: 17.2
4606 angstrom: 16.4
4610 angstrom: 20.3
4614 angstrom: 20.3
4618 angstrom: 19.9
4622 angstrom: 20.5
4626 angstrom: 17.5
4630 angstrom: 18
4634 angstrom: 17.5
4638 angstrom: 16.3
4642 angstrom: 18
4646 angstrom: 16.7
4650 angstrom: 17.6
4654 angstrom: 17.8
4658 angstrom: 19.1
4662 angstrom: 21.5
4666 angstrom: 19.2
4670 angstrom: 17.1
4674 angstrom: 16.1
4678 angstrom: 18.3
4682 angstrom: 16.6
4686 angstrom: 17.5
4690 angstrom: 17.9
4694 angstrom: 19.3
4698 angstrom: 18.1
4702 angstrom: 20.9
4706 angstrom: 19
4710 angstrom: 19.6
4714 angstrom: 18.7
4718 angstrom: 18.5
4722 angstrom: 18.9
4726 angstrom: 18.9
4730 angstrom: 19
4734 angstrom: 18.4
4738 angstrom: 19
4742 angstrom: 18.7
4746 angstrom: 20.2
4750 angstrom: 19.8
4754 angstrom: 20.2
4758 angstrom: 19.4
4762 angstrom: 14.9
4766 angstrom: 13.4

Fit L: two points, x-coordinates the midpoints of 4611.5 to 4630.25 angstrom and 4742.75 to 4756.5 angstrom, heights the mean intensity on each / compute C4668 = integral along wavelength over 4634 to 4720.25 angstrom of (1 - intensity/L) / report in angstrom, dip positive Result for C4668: 6.0 angstrom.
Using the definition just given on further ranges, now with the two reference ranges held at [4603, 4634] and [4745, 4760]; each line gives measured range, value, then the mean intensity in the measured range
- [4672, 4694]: 2.1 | 17.5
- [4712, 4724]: 0.6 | 18.7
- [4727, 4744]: 0.8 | 18.8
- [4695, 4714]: 0.2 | 19.3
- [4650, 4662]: 0.2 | 18.8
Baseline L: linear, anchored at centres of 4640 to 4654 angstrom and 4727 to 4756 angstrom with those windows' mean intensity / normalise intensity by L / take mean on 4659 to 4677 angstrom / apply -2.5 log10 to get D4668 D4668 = -0.04 mag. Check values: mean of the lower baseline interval 17.5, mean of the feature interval 18.5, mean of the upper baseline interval 19.3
